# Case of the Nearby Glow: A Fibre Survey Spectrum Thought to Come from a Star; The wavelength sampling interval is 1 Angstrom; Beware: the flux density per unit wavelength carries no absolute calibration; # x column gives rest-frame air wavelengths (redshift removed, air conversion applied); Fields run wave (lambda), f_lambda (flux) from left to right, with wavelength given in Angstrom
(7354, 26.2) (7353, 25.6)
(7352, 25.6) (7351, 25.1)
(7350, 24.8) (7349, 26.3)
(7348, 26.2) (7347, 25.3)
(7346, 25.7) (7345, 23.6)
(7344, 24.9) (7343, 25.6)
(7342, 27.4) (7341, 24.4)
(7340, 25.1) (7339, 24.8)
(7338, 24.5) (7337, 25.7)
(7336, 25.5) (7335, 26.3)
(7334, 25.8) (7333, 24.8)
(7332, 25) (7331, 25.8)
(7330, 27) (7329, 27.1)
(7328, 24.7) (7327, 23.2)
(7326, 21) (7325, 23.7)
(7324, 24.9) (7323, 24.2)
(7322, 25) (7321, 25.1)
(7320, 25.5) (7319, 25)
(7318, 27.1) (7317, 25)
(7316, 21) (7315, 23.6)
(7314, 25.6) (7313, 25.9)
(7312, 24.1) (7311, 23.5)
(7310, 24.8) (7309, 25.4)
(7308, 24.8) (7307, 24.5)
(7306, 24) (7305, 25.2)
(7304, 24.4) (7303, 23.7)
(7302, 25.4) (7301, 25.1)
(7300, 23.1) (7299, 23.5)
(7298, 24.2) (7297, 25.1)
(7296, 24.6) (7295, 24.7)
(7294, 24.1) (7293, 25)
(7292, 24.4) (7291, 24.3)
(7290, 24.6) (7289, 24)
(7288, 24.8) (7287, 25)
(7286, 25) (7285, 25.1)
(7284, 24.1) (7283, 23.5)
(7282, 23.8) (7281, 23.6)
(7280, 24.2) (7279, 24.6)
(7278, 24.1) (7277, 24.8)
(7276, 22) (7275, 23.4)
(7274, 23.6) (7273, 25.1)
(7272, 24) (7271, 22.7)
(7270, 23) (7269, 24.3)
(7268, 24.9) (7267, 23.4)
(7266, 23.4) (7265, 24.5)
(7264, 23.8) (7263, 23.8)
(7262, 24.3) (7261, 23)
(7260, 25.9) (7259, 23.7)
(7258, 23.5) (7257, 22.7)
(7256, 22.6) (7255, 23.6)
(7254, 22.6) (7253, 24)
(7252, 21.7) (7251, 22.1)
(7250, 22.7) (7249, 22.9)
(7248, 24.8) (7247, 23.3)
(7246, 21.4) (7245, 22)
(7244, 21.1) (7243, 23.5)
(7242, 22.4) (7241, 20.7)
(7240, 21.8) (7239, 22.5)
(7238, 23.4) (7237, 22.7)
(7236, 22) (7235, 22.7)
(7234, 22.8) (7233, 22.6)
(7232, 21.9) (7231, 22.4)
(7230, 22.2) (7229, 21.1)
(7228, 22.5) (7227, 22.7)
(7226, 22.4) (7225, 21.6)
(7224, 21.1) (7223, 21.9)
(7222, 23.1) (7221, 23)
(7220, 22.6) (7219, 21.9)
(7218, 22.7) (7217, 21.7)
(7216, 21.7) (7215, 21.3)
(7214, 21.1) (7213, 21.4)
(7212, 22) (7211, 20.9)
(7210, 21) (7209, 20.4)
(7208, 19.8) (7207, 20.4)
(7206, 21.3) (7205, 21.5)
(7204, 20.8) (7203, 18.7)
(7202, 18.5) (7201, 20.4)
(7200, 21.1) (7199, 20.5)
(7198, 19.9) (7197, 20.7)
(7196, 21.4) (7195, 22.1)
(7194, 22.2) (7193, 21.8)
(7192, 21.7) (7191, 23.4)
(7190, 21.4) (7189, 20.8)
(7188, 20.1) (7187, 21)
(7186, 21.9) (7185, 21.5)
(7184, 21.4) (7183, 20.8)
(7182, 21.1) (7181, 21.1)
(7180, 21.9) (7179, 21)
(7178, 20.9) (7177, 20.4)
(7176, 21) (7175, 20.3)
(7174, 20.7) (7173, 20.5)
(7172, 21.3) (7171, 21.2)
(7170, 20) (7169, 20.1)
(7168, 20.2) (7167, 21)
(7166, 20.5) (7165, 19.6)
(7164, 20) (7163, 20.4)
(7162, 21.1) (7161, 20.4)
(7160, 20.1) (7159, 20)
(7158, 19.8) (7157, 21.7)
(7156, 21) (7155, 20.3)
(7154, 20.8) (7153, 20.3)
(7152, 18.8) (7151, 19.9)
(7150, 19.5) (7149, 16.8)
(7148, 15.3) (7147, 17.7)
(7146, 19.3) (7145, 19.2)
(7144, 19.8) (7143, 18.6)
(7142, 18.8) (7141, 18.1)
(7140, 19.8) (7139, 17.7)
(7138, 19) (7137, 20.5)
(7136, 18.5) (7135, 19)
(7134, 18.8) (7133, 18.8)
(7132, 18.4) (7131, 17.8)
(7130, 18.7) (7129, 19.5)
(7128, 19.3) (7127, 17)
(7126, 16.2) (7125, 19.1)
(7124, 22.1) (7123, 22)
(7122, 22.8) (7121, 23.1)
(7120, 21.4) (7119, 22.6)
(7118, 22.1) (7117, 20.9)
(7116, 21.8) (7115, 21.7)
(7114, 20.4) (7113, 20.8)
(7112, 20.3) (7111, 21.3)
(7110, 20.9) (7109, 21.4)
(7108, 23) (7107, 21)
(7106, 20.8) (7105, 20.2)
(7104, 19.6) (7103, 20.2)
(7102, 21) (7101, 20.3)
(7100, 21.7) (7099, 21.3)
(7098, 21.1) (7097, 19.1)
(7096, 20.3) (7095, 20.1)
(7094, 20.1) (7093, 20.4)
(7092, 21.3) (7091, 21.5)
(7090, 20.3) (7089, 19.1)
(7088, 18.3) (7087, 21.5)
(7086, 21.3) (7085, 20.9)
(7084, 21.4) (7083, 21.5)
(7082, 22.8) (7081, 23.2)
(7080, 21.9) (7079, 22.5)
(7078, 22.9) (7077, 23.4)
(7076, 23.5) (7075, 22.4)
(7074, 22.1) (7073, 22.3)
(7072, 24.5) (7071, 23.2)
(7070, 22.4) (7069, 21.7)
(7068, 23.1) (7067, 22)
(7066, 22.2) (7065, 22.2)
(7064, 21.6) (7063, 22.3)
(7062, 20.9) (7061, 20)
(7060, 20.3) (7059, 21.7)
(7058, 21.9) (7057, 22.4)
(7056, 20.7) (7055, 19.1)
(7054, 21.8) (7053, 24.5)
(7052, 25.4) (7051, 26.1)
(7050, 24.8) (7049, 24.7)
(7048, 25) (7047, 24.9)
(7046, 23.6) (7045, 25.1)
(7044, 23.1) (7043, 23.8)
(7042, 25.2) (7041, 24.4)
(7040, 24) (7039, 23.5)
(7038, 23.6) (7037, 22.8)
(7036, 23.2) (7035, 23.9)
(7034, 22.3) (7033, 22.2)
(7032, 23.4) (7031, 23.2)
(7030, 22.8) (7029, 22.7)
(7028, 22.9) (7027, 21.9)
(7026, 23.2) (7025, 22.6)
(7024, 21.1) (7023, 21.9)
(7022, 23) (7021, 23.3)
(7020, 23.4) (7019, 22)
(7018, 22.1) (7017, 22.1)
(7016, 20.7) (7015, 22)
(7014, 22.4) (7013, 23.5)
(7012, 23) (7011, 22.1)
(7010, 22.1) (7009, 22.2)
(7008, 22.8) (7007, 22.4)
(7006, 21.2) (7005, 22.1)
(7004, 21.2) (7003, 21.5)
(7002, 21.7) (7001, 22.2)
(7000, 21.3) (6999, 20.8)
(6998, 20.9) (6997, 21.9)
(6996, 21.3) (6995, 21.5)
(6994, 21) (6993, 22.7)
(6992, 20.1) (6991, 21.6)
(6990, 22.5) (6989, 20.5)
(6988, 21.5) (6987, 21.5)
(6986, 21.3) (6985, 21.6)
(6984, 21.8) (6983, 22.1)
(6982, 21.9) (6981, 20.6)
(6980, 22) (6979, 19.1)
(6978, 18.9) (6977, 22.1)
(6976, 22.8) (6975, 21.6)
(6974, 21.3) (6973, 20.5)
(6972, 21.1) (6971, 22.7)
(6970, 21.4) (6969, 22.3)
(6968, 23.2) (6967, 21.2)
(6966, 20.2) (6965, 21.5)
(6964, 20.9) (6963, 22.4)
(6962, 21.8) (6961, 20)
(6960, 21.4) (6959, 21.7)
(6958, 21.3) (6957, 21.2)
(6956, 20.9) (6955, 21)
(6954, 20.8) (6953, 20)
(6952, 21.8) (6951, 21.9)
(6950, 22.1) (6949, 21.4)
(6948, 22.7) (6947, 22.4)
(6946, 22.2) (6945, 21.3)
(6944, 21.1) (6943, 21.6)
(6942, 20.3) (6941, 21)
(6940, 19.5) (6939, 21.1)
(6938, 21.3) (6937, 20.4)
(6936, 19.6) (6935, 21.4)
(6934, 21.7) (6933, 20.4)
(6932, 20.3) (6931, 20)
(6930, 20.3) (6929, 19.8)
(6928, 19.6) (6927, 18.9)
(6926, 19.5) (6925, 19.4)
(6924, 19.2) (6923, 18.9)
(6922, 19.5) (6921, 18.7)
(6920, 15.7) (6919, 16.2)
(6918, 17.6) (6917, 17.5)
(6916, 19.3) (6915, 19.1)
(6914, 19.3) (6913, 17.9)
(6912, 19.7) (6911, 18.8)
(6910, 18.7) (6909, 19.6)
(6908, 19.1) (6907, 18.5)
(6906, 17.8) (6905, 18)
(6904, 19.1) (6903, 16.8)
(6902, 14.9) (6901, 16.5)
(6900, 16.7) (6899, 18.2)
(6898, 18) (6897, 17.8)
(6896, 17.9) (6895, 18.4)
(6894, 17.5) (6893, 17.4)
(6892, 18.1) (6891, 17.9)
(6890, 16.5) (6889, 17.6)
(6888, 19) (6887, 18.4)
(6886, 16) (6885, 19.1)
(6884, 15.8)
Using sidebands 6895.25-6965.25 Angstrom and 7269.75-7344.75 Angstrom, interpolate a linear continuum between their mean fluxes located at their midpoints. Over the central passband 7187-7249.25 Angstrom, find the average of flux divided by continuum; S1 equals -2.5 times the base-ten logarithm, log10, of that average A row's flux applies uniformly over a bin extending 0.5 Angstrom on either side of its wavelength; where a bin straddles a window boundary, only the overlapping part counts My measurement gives 0.084 mag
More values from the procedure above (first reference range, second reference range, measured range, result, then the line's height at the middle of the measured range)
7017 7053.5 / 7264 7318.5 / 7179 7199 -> 0.13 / 24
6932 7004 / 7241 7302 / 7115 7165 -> 0.15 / 22.7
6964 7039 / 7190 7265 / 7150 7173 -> 0.09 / 22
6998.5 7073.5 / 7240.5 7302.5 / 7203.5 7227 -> 0.09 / 23.5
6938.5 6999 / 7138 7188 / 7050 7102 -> -0.06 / 20.7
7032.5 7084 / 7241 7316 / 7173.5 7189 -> 0.12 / 23.4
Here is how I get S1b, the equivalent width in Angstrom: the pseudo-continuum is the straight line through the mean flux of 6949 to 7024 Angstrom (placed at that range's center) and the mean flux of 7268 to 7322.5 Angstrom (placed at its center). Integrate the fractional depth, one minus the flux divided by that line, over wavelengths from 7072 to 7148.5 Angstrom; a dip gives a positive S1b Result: 7.5 Angstrom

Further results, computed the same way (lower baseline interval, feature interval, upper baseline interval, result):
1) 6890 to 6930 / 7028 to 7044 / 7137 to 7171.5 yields -3.7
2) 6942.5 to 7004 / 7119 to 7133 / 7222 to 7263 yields 1.4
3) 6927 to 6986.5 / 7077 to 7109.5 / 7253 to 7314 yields 2.0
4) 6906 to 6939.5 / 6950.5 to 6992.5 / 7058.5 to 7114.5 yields -3.0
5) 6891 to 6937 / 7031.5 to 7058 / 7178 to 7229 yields -5.0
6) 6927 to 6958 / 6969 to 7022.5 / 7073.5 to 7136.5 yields -2.1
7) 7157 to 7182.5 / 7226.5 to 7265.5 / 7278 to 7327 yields 0.0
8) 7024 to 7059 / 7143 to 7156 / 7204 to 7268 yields 2.2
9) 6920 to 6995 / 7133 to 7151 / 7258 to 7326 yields 3.3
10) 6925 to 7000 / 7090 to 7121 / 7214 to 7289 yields 1.6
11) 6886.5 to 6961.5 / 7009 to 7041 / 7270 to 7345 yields -2.9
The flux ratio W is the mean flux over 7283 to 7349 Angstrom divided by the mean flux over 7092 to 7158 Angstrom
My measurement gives 1.24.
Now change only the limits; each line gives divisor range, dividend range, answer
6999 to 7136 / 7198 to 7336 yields 1.07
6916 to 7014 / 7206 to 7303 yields 1.10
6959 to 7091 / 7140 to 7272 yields 0.97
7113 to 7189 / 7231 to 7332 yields 1.19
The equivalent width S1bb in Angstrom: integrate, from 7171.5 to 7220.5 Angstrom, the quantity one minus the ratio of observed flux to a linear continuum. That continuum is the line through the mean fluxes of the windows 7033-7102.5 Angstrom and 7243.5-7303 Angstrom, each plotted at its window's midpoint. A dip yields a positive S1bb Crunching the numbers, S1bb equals 4.5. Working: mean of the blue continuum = 22.3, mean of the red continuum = 23.8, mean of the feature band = 21.1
